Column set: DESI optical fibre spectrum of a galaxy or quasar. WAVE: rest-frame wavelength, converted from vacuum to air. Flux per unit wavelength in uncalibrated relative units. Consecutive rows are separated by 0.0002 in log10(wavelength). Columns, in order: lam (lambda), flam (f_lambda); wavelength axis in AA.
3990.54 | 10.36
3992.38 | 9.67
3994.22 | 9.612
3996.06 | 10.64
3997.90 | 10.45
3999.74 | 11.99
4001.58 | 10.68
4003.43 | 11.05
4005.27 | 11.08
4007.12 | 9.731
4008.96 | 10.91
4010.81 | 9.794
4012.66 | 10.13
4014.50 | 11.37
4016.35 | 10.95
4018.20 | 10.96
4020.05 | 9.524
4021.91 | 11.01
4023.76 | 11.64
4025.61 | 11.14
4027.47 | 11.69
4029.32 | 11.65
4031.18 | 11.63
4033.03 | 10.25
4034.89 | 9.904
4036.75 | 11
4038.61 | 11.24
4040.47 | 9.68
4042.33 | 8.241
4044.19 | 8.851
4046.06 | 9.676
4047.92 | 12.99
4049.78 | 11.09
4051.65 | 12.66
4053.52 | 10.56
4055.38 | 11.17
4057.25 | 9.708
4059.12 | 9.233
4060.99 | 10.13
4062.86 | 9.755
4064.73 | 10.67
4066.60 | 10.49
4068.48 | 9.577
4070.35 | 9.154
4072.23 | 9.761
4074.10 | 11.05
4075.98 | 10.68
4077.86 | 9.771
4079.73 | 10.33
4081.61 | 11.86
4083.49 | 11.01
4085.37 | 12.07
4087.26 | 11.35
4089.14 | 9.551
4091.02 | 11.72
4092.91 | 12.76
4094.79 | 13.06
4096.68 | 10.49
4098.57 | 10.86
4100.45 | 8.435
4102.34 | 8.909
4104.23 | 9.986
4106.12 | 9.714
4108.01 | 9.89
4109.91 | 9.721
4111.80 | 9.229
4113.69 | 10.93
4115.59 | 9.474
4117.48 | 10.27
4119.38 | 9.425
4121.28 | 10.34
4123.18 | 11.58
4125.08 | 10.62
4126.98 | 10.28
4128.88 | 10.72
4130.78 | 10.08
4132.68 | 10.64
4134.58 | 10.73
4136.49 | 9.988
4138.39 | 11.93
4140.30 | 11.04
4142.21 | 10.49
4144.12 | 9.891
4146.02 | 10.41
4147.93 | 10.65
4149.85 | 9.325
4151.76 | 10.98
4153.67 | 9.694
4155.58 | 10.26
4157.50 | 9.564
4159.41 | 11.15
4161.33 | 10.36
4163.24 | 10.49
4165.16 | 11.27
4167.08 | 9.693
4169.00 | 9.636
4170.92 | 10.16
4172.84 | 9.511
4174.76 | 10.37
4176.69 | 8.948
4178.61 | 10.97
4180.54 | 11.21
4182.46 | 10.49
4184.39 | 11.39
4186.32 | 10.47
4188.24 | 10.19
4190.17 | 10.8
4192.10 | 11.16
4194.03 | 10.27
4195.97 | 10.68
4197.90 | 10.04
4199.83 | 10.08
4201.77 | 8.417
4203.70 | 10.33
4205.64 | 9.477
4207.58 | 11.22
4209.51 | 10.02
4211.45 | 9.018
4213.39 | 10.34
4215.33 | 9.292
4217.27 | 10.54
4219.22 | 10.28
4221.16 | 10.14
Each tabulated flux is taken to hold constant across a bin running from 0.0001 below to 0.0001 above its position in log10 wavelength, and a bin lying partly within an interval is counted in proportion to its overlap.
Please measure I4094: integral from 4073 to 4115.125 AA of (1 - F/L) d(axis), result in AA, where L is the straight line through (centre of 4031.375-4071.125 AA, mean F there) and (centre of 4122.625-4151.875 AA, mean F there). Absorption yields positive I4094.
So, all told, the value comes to -0.6 AA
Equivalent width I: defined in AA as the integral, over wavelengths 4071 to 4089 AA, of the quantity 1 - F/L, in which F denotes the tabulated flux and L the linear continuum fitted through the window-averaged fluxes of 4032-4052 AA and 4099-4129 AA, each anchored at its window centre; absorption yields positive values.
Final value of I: -1.1 AA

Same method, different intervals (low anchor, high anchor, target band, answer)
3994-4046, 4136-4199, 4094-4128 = 1.0 AA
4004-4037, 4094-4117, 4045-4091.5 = -1.1 AA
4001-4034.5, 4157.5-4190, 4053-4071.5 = 1.2 AA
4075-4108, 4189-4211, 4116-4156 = 0.3 AA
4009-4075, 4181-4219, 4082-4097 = -1.6 AA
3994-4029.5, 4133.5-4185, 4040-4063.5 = 0.8 AA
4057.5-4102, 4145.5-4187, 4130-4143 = -0.4 AA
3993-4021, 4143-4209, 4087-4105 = -0.5 AA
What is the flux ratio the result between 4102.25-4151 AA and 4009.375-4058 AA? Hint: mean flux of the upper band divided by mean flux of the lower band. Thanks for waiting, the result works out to 0.96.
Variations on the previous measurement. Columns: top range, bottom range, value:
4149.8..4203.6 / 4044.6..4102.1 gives 0.96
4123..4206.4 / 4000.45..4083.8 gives 0.98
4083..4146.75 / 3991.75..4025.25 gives 0.99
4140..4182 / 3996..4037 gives 0.95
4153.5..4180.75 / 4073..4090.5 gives 0.94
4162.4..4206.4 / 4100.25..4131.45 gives 1.03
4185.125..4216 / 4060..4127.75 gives 0.97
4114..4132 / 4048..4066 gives 0.97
